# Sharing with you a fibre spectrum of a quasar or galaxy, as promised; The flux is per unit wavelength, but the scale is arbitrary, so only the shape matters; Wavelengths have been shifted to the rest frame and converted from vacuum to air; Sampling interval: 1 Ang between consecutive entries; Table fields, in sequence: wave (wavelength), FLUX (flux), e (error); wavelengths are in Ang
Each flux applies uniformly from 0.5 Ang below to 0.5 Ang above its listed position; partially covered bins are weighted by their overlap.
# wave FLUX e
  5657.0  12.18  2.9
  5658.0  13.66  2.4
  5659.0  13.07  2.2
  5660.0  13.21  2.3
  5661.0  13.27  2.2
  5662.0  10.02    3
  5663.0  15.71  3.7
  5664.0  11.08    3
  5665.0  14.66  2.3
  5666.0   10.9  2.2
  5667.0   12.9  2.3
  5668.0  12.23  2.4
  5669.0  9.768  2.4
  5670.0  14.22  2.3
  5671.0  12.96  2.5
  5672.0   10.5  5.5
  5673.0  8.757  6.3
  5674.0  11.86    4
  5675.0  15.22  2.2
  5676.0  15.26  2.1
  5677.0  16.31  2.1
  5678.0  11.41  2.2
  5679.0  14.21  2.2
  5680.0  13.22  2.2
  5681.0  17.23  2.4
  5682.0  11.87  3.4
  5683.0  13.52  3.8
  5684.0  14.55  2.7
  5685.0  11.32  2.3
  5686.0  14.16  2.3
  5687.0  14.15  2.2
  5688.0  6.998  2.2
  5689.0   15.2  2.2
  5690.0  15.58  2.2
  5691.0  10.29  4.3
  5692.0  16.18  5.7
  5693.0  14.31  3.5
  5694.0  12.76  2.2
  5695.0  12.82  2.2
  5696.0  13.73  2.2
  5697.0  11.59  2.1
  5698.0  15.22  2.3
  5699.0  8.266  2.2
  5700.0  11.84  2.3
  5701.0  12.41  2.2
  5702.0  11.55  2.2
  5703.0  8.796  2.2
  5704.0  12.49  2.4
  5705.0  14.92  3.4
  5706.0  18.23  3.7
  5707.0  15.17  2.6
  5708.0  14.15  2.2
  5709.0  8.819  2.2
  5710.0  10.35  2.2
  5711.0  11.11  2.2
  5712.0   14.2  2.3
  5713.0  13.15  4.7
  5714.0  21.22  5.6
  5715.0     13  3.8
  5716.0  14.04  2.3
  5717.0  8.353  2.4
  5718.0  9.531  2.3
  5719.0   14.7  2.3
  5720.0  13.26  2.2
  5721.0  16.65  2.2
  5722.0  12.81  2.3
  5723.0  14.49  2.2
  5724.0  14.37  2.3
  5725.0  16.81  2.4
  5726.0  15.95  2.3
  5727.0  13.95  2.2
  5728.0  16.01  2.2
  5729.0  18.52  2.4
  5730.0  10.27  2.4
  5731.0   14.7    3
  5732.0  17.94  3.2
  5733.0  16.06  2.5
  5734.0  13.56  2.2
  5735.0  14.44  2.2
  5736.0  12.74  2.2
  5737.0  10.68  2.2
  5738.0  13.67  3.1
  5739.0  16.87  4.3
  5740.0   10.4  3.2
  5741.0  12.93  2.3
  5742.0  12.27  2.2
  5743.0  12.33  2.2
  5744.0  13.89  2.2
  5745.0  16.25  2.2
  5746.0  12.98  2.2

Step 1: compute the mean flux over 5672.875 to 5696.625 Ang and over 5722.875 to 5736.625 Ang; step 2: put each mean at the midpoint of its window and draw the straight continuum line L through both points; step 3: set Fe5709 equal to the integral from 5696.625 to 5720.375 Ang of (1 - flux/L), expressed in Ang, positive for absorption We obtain 2.46 Ang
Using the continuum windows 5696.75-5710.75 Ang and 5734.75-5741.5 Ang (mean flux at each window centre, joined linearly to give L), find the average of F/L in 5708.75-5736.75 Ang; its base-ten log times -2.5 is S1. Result -0.10 mag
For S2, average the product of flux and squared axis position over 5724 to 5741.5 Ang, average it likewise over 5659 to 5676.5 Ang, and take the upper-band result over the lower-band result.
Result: 1.18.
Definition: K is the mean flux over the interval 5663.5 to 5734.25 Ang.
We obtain 13.4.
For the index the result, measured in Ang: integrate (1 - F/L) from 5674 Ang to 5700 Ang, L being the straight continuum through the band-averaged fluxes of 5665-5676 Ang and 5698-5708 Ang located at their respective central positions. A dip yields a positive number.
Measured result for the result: -1.74 Ang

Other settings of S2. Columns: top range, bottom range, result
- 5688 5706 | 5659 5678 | 1.02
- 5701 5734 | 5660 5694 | 1.08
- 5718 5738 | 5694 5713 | 1.16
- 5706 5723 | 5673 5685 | 0.98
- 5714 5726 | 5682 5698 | 1.07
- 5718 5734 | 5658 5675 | 1.23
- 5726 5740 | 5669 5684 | 1.11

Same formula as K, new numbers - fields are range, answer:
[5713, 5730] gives 14.4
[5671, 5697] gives 13.2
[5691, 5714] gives 12.9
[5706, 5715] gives 13.8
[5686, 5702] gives 12.8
